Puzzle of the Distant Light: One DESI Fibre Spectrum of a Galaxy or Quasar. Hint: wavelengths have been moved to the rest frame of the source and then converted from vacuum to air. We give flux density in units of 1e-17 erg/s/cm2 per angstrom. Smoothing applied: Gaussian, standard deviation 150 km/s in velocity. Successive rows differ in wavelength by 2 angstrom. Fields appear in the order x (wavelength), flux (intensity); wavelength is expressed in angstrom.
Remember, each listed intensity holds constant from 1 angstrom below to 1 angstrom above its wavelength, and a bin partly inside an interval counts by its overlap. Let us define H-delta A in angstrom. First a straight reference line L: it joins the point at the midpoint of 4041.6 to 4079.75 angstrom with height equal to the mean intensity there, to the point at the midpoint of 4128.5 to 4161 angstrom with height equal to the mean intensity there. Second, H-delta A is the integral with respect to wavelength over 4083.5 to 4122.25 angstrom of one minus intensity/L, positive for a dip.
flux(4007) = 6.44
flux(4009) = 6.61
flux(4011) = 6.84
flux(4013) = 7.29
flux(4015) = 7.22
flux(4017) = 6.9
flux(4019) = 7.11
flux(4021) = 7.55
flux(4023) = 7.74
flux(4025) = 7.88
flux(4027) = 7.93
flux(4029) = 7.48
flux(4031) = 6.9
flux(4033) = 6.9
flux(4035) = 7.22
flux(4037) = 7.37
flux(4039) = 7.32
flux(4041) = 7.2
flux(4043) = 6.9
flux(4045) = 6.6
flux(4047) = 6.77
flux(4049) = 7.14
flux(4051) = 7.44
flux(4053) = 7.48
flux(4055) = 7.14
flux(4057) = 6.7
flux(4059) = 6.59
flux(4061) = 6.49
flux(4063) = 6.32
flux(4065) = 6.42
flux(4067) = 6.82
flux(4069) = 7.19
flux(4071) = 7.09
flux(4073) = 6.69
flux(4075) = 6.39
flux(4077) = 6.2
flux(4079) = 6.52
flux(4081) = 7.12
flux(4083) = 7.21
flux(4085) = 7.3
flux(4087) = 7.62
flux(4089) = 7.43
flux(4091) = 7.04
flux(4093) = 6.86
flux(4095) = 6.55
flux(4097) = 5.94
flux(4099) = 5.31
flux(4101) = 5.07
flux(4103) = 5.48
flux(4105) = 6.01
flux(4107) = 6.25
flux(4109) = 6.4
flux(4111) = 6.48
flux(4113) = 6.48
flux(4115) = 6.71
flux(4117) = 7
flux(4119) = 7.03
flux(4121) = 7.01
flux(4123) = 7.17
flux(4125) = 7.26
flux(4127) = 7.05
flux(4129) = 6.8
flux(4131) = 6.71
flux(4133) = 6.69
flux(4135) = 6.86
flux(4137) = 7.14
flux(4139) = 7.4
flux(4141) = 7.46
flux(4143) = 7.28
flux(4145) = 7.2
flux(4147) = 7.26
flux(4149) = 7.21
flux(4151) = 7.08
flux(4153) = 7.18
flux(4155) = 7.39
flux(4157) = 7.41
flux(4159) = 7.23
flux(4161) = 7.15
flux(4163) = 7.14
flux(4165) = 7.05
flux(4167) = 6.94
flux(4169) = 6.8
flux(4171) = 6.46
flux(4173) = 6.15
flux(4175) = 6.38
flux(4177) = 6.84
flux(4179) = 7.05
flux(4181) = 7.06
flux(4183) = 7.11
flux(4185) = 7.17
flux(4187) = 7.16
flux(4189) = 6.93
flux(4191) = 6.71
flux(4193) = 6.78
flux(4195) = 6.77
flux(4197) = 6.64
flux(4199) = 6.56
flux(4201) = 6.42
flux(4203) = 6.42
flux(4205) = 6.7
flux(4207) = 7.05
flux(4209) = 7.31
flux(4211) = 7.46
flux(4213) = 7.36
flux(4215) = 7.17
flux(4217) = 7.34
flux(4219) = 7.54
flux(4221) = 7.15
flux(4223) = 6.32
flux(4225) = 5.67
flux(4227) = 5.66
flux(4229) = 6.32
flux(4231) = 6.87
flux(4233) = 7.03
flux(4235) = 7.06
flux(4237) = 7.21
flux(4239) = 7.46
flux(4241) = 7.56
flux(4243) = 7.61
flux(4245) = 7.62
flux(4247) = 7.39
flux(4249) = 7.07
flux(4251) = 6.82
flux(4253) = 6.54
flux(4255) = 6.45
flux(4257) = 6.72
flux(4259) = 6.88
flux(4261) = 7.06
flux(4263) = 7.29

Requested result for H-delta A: 2.4 angstrom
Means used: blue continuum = 6.79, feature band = 6.54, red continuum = 7.15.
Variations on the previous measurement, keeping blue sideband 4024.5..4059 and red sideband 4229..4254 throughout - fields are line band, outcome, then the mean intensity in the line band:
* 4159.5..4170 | 0.2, 7.03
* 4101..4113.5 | 1.9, 6.08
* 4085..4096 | 0.1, 7.12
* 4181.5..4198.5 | 0.6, 6.9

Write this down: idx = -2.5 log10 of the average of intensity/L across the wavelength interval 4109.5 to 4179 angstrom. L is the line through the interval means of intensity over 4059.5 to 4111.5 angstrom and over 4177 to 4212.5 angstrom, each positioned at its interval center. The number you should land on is -0.04 mag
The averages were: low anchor 6.55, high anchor 6.9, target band 6.98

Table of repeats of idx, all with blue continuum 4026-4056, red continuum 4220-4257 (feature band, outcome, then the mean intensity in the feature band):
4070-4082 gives 0.073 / 6.67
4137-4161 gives -0.039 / 7.27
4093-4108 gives 0.205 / 5.87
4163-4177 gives 0.048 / 6.68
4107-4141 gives 0.026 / 6.88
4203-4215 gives -0.030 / 7.11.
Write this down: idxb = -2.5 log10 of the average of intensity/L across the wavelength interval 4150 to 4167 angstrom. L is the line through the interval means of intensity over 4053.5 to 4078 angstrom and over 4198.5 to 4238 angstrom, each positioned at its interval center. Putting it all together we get -0.064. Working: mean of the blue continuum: 6.69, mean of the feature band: 7.19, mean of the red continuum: 6.83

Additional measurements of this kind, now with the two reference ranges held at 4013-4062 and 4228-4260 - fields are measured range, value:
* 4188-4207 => 0.06 mag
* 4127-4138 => 0.04 mag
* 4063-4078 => 0.08 mag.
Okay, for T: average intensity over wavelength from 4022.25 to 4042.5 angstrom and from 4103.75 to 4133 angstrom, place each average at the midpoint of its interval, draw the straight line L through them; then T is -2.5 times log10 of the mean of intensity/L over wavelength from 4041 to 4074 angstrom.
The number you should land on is 0.05 mag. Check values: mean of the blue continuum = 7.38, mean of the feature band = 6.87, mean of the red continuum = 6.73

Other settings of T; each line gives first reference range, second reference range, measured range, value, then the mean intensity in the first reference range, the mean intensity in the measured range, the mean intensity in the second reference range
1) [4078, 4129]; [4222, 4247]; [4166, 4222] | -0.01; 6.65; 6.91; 6.89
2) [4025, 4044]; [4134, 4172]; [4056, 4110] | 0.11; 7.28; 6.56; 7.14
